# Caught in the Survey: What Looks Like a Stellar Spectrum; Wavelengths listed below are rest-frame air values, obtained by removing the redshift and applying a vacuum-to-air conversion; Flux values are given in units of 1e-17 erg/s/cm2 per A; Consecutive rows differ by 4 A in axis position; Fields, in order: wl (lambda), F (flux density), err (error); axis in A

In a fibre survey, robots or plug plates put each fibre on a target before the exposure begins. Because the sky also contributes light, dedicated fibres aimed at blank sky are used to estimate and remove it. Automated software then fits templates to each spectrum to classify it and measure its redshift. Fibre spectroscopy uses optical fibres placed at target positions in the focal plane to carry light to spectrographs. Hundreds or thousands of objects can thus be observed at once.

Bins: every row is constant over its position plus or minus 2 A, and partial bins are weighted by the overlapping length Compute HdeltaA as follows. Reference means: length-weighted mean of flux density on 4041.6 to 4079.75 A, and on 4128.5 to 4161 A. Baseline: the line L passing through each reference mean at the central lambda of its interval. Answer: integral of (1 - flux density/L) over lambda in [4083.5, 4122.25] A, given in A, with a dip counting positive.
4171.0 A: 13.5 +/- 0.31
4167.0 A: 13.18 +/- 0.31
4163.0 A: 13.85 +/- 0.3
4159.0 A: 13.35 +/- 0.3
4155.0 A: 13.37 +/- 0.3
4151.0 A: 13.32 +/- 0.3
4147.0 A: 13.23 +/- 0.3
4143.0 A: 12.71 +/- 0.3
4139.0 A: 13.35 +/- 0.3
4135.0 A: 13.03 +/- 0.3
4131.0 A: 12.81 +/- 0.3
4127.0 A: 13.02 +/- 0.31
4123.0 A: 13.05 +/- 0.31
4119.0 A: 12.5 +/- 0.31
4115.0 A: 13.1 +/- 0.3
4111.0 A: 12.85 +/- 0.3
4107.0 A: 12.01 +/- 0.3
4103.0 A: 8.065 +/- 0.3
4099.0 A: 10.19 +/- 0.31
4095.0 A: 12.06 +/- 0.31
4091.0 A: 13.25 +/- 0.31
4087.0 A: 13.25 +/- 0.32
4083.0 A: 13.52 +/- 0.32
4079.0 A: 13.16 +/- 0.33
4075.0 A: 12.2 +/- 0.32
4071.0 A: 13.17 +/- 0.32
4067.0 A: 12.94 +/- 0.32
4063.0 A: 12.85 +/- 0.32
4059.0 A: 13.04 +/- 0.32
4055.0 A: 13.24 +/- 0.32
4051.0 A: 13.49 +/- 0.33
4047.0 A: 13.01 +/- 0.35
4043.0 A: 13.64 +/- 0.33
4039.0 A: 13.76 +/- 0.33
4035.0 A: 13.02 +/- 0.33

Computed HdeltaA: 3.21 A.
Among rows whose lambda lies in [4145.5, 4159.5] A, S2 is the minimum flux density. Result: 13.23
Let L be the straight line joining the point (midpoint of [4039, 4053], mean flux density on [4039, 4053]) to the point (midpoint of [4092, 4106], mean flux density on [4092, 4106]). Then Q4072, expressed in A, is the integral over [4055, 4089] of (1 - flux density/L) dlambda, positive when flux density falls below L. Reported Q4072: -3.1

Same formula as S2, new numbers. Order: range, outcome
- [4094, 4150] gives 8.065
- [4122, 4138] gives 12.81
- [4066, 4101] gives 10.19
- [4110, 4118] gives 12.85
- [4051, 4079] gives 12.2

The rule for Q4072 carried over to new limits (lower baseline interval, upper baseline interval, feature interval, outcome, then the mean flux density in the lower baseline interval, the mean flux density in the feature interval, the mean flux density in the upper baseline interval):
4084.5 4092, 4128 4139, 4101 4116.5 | 2.0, 13.3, 11.5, 13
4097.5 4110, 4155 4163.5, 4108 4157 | -4.5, 10.3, 13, 13.5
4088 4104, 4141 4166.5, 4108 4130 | -1.5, 11.2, 12.9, 13.3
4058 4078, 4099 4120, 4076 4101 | -0.7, 12.8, 12.6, 11.5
